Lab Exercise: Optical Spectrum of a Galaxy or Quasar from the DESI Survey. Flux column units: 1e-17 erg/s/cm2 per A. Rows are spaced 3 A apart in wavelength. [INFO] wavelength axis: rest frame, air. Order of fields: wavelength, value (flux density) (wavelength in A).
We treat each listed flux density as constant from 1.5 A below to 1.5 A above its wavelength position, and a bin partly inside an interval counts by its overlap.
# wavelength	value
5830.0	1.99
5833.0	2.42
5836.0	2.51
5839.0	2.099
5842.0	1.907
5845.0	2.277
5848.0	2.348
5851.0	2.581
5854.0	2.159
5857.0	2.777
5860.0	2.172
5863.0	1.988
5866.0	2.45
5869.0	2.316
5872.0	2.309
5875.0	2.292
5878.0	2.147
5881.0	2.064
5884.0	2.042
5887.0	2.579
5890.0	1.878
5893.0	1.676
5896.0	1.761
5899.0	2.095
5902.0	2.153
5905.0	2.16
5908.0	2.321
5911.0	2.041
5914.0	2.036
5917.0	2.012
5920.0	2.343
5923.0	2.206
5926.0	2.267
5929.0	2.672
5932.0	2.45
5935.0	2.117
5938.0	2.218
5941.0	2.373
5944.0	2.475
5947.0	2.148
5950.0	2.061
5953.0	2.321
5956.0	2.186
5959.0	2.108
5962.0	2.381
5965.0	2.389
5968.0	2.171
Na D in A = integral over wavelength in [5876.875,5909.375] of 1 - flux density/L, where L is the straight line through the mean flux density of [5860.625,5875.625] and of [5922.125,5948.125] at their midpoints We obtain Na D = 3.0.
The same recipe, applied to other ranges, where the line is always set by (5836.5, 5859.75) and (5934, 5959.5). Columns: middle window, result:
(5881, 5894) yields 1.24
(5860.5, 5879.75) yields 0.39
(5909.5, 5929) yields 0.52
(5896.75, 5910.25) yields 0.67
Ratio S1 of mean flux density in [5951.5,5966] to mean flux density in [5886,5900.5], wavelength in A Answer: 1.1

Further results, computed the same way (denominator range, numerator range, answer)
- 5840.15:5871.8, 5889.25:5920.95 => 0.89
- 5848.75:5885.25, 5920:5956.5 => 1.01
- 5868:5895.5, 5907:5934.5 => 1.06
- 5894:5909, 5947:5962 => 1.05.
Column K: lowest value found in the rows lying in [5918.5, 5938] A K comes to 2.117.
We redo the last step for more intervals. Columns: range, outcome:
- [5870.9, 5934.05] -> 1.676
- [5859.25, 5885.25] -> 1.988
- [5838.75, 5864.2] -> 1.907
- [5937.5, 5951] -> 2.061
